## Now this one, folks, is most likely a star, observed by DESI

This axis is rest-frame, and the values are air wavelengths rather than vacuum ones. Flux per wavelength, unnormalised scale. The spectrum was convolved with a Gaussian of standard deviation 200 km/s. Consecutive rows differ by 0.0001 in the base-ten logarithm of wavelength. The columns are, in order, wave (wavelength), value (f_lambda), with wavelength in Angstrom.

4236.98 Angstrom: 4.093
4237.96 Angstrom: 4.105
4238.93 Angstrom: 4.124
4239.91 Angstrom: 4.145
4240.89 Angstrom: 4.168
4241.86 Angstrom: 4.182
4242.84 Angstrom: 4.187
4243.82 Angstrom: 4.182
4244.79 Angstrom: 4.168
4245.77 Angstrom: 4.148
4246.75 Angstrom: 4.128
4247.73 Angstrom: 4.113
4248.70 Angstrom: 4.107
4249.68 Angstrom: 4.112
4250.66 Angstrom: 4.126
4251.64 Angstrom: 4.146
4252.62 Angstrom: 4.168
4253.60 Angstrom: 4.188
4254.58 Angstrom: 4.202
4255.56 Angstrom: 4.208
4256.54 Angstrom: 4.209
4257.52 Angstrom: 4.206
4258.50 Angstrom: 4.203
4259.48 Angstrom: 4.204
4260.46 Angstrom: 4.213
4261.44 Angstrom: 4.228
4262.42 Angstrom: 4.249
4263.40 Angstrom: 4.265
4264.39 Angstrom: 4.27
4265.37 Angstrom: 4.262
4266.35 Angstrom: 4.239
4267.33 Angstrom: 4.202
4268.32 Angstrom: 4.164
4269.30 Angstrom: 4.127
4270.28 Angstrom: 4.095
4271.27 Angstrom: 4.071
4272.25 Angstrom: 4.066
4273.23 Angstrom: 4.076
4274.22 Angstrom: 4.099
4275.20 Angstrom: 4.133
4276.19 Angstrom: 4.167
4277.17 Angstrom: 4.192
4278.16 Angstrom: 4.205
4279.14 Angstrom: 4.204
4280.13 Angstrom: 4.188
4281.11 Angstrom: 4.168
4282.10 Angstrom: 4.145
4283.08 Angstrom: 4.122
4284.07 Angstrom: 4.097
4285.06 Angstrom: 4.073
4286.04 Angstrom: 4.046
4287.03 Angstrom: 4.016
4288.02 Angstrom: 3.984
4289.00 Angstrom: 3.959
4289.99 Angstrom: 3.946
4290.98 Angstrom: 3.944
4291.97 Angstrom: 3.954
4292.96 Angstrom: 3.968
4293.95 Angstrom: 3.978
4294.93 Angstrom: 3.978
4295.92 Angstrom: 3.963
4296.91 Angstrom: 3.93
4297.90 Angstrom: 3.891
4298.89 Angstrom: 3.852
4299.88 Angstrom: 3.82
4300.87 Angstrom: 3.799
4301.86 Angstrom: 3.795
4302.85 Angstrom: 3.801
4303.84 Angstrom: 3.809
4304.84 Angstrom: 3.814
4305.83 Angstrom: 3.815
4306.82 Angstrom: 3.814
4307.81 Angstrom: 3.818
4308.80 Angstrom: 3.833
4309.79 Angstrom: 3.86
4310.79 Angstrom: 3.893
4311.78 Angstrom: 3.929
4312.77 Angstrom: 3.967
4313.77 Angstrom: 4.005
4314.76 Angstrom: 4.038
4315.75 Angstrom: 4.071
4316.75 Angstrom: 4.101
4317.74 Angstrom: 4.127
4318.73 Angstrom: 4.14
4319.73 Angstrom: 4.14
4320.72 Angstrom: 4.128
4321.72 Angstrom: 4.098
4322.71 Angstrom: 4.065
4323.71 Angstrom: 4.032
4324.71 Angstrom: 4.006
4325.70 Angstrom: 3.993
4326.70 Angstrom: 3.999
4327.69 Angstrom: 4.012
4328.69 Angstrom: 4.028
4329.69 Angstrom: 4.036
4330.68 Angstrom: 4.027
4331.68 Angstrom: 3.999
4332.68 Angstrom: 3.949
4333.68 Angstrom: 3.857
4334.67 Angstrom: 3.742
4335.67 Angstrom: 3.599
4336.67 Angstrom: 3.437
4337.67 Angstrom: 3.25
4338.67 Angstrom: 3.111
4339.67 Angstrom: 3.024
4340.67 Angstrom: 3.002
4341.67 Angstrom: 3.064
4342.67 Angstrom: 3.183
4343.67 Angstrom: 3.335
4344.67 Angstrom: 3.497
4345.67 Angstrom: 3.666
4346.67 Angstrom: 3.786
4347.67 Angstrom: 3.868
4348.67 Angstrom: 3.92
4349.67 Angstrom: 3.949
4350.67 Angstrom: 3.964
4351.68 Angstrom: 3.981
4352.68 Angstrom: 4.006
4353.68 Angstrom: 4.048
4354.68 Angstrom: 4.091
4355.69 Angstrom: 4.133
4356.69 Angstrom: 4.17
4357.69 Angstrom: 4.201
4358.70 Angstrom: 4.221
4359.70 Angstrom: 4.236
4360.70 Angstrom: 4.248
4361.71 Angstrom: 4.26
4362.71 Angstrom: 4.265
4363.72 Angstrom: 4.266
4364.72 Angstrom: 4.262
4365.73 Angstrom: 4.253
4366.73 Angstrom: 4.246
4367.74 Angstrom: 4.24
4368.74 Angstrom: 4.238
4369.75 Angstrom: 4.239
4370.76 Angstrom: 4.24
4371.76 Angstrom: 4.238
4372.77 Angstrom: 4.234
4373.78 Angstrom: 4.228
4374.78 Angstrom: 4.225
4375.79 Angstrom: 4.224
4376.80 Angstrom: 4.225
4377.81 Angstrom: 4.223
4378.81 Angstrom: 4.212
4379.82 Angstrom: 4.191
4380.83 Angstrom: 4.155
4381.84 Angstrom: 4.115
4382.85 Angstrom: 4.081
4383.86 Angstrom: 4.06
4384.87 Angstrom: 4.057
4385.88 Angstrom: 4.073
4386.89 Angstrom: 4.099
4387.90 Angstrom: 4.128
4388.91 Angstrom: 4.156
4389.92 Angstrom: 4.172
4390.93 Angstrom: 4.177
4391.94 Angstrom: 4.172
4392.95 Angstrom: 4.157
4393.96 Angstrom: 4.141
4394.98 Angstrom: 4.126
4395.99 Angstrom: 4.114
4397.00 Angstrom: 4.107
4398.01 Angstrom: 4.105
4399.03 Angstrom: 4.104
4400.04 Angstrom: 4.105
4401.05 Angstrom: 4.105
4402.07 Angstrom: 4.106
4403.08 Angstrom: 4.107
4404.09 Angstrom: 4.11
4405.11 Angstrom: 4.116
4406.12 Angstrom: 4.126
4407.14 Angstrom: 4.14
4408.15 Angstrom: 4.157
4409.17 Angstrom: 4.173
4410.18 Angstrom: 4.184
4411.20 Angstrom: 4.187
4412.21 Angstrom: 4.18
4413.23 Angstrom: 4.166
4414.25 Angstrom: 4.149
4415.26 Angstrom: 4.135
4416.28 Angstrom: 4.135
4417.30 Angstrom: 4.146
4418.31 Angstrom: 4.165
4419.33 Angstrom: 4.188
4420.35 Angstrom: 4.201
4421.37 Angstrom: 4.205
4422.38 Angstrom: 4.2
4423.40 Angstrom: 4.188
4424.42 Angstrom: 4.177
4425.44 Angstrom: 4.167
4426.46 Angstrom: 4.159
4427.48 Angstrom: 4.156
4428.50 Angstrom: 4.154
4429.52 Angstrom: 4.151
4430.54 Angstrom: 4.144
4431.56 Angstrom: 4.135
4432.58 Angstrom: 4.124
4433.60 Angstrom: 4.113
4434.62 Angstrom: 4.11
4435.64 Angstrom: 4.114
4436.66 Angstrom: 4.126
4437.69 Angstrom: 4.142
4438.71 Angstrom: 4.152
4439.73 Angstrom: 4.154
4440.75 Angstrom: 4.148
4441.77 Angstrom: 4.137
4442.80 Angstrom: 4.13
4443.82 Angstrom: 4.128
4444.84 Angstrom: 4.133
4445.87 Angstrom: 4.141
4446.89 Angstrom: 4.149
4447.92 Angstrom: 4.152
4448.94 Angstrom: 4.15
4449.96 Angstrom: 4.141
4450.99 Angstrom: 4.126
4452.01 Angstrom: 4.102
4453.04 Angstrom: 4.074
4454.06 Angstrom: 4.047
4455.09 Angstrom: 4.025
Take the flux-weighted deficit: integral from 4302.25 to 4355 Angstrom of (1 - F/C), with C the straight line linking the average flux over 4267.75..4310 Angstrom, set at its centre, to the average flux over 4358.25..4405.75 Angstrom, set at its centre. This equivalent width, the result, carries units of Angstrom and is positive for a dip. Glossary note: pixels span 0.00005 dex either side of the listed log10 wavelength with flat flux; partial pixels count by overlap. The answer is 3.20 Angstrom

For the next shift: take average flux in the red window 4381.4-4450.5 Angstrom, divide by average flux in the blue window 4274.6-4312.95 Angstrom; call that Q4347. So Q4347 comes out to 1.0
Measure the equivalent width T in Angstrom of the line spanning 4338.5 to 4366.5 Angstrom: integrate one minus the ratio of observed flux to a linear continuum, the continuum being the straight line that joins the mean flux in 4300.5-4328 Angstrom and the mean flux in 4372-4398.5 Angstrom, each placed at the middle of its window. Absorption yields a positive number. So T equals 1.4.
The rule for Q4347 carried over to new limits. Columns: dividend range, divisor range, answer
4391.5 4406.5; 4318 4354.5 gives 1.09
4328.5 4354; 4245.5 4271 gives 0.87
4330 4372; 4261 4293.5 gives 0.94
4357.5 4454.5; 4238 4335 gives 1.03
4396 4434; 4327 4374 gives 1.06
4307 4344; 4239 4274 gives 0.91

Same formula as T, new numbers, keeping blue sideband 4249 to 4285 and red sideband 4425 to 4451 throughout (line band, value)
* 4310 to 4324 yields 0.4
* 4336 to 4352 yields 2.5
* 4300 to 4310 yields 0.8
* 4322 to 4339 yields 1.3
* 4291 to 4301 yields 0.6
